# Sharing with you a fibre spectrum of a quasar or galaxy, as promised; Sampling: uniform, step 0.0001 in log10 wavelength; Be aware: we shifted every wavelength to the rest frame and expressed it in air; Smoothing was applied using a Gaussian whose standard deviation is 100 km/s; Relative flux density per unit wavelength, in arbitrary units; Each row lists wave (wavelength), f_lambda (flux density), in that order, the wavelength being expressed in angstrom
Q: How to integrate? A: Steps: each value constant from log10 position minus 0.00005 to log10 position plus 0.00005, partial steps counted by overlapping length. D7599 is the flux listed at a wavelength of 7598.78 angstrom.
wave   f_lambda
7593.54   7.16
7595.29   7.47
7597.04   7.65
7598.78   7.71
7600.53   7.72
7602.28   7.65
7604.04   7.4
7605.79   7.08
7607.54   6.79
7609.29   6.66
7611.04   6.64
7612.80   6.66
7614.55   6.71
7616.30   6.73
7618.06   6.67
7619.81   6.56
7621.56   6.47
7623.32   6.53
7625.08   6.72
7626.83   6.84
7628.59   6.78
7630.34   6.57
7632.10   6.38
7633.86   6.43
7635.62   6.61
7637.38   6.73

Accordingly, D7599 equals 7.71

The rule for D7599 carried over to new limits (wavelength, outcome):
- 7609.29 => 6.66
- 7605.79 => 7.08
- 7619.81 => 6.56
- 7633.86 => 6.43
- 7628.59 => 6.78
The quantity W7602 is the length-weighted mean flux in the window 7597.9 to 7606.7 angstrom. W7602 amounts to 7.51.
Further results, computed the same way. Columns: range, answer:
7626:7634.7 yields 6.6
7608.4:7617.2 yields 6.68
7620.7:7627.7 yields 6.64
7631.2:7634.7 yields 6.4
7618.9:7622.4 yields 6.53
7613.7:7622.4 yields 6.63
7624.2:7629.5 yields 6.79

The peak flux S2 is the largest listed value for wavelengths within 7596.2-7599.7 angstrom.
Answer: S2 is 7.71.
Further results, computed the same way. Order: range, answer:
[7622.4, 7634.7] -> 6.84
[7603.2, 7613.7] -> 7.4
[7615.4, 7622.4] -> 6.73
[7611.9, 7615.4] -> 6.71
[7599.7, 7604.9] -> 7.72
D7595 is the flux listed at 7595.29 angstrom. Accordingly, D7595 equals 7.47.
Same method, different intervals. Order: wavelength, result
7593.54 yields 7.16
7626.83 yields 6.84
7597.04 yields 7.65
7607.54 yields 6.79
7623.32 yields 6.53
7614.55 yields 6.71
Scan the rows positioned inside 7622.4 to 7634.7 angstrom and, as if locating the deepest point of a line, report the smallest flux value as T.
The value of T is 6.38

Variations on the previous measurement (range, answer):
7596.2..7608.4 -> 6.79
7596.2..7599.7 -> 7.65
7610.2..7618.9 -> 6.64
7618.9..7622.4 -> 6.47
